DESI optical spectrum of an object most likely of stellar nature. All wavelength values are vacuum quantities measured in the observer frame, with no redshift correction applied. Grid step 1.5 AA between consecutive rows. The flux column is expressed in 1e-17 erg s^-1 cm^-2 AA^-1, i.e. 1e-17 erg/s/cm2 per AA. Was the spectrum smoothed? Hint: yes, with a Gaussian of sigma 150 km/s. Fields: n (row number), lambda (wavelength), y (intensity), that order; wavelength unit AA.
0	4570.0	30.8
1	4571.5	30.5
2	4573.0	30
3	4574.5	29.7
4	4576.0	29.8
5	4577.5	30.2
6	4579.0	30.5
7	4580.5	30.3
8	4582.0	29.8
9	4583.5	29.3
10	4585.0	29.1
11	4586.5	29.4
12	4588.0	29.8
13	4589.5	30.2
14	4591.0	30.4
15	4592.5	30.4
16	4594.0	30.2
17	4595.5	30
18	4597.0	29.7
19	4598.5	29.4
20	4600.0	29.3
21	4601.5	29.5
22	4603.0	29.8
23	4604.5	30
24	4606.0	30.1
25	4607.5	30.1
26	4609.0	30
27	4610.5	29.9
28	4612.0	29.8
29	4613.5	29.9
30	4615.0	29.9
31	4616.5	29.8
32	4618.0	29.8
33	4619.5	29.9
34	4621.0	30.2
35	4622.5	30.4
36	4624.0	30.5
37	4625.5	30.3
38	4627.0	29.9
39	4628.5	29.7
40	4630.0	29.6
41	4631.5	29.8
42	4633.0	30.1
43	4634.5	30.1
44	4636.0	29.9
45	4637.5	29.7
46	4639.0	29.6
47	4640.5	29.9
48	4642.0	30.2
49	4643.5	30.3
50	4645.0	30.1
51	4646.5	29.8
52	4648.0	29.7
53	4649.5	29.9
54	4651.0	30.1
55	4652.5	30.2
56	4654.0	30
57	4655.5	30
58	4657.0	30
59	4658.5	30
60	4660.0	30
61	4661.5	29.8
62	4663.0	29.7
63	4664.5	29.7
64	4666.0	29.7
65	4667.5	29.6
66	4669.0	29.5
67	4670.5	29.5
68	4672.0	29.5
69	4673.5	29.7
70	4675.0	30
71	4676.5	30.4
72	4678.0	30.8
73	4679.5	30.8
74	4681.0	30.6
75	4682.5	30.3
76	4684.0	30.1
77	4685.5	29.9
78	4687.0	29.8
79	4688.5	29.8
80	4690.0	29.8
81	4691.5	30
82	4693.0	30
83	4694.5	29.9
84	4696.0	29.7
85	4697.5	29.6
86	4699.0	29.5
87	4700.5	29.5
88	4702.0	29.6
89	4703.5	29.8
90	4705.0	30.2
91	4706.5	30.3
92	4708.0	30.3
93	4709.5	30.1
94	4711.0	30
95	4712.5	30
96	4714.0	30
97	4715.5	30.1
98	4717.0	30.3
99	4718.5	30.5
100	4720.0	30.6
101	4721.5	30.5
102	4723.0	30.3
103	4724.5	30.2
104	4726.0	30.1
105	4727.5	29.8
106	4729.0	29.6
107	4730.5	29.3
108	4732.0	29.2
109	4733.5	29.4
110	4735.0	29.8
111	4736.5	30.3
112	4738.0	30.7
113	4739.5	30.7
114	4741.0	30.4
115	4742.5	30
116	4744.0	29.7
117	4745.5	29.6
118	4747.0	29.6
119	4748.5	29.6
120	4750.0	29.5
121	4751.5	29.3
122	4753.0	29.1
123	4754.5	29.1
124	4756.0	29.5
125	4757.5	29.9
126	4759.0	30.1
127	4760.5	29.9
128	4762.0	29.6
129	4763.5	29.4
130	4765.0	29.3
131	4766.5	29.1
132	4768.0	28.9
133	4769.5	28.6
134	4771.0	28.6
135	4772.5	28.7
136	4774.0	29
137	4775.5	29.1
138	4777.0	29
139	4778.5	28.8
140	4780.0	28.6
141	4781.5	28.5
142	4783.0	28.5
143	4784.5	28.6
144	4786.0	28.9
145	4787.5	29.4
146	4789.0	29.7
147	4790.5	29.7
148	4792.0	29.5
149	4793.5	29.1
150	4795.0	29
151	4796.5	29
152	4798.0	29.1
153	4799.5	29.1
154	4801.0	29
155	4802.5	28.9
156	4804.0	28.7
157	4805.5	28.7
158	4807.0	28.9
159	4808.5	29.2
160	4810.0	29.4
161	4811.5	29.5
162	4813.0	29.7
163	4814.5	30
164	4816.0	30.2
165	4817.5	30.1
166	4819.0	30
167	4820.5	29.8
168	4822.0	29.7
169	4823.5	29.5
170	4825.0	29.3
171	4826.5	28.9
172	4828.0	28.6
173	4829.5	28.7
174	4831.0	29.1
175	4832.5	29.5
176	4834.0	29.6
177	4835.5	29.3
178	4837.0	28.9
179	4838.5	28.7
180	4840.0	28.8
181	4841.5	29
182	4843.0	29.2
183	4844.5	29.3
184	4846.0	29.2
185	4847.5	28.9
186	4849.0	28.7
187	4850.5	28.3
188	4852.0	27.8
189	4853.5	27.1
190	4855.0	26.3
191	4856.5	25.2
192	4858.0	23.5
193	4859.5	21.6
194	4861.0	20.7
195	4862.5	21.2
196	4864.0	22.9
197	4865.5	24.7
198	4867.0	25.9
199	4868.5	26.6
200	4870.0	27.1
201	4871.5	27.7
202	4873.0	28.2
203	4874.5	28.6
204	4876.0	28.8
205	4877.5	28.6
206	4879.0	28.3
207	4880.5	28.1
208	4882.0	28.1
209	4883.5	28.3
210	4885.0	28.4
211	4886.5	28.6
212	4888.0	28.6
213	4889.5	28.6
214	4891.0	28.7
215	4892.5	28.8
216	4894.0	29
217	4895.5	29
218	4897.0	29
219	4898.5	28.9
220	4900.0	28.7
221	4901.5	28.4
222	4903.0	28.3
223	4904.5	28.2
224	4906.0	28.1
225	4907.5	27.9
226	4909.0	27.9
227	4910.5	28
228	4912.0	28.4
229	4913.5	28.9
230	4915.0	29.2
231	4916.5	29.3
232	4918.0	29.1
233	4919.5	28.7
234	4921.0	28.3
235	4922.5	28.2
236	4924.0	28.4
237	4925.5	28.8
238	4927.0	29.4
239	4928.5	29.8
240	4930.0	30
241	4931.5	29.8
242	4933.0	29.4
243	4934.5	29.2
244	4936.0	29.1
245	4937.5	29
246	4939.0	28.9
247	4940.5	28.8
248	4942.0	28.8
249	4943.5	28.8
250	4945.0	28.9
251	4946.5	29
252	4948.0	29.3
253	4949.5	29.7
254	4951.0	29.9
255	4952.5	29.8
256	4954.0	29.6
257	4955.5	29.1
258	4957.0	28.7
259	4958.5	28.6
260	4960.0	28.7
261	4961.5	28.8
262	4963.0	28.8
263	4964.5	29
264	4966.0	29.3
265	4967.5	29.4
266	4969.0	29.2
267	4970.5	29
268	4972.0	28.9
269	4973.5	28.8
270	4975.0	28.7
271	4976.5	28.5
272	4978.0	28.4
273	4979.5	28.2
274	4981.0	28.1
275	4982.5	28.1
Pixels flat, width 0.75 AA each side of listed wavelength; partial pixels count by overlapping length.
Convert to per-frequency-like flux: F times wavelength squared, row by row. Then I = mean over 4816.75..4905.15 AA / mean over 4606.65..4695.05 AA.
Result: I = 1.02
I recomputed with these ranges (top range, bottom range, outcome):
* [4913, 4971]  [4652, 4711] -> 1.08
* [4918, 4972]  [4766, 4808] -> 1.07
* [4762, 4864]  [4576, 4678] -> 1.03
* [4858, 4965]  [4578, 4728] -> 1.05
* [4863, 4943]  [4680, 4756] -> 1.02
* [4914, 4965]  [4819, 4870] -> 1.10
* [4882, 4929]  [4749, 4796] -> 1.04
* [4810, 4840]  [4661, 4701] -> 1.05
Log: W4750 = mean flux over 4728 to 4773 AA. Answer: 29.6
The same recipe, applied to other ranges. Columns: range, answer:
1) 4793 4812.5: 29.1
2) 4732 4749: 30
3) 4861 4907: 27.6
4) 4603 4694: 30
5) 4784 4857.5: 29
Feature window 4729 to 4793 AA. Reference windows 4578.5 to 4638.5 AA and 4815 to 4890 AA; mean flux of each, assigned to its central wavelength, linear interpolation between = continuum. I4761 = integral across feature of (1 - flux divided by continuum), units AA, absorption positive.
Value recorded -1.8 AA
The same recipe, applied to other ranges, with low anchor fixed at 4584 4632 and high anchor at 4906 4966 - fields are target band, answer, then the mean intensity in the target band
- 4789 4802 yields 0.1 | 29.2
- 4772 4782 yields 0.2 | 28.8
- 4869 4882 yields 0.4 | 28.1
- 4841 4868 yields 2.9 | 26.1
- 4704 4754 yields -0.7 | 30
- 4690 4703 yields 0.0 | 29.7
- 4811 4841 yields -0.1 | 29.4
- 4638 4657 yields -0.1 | 30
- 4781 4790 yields 0.1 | 29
